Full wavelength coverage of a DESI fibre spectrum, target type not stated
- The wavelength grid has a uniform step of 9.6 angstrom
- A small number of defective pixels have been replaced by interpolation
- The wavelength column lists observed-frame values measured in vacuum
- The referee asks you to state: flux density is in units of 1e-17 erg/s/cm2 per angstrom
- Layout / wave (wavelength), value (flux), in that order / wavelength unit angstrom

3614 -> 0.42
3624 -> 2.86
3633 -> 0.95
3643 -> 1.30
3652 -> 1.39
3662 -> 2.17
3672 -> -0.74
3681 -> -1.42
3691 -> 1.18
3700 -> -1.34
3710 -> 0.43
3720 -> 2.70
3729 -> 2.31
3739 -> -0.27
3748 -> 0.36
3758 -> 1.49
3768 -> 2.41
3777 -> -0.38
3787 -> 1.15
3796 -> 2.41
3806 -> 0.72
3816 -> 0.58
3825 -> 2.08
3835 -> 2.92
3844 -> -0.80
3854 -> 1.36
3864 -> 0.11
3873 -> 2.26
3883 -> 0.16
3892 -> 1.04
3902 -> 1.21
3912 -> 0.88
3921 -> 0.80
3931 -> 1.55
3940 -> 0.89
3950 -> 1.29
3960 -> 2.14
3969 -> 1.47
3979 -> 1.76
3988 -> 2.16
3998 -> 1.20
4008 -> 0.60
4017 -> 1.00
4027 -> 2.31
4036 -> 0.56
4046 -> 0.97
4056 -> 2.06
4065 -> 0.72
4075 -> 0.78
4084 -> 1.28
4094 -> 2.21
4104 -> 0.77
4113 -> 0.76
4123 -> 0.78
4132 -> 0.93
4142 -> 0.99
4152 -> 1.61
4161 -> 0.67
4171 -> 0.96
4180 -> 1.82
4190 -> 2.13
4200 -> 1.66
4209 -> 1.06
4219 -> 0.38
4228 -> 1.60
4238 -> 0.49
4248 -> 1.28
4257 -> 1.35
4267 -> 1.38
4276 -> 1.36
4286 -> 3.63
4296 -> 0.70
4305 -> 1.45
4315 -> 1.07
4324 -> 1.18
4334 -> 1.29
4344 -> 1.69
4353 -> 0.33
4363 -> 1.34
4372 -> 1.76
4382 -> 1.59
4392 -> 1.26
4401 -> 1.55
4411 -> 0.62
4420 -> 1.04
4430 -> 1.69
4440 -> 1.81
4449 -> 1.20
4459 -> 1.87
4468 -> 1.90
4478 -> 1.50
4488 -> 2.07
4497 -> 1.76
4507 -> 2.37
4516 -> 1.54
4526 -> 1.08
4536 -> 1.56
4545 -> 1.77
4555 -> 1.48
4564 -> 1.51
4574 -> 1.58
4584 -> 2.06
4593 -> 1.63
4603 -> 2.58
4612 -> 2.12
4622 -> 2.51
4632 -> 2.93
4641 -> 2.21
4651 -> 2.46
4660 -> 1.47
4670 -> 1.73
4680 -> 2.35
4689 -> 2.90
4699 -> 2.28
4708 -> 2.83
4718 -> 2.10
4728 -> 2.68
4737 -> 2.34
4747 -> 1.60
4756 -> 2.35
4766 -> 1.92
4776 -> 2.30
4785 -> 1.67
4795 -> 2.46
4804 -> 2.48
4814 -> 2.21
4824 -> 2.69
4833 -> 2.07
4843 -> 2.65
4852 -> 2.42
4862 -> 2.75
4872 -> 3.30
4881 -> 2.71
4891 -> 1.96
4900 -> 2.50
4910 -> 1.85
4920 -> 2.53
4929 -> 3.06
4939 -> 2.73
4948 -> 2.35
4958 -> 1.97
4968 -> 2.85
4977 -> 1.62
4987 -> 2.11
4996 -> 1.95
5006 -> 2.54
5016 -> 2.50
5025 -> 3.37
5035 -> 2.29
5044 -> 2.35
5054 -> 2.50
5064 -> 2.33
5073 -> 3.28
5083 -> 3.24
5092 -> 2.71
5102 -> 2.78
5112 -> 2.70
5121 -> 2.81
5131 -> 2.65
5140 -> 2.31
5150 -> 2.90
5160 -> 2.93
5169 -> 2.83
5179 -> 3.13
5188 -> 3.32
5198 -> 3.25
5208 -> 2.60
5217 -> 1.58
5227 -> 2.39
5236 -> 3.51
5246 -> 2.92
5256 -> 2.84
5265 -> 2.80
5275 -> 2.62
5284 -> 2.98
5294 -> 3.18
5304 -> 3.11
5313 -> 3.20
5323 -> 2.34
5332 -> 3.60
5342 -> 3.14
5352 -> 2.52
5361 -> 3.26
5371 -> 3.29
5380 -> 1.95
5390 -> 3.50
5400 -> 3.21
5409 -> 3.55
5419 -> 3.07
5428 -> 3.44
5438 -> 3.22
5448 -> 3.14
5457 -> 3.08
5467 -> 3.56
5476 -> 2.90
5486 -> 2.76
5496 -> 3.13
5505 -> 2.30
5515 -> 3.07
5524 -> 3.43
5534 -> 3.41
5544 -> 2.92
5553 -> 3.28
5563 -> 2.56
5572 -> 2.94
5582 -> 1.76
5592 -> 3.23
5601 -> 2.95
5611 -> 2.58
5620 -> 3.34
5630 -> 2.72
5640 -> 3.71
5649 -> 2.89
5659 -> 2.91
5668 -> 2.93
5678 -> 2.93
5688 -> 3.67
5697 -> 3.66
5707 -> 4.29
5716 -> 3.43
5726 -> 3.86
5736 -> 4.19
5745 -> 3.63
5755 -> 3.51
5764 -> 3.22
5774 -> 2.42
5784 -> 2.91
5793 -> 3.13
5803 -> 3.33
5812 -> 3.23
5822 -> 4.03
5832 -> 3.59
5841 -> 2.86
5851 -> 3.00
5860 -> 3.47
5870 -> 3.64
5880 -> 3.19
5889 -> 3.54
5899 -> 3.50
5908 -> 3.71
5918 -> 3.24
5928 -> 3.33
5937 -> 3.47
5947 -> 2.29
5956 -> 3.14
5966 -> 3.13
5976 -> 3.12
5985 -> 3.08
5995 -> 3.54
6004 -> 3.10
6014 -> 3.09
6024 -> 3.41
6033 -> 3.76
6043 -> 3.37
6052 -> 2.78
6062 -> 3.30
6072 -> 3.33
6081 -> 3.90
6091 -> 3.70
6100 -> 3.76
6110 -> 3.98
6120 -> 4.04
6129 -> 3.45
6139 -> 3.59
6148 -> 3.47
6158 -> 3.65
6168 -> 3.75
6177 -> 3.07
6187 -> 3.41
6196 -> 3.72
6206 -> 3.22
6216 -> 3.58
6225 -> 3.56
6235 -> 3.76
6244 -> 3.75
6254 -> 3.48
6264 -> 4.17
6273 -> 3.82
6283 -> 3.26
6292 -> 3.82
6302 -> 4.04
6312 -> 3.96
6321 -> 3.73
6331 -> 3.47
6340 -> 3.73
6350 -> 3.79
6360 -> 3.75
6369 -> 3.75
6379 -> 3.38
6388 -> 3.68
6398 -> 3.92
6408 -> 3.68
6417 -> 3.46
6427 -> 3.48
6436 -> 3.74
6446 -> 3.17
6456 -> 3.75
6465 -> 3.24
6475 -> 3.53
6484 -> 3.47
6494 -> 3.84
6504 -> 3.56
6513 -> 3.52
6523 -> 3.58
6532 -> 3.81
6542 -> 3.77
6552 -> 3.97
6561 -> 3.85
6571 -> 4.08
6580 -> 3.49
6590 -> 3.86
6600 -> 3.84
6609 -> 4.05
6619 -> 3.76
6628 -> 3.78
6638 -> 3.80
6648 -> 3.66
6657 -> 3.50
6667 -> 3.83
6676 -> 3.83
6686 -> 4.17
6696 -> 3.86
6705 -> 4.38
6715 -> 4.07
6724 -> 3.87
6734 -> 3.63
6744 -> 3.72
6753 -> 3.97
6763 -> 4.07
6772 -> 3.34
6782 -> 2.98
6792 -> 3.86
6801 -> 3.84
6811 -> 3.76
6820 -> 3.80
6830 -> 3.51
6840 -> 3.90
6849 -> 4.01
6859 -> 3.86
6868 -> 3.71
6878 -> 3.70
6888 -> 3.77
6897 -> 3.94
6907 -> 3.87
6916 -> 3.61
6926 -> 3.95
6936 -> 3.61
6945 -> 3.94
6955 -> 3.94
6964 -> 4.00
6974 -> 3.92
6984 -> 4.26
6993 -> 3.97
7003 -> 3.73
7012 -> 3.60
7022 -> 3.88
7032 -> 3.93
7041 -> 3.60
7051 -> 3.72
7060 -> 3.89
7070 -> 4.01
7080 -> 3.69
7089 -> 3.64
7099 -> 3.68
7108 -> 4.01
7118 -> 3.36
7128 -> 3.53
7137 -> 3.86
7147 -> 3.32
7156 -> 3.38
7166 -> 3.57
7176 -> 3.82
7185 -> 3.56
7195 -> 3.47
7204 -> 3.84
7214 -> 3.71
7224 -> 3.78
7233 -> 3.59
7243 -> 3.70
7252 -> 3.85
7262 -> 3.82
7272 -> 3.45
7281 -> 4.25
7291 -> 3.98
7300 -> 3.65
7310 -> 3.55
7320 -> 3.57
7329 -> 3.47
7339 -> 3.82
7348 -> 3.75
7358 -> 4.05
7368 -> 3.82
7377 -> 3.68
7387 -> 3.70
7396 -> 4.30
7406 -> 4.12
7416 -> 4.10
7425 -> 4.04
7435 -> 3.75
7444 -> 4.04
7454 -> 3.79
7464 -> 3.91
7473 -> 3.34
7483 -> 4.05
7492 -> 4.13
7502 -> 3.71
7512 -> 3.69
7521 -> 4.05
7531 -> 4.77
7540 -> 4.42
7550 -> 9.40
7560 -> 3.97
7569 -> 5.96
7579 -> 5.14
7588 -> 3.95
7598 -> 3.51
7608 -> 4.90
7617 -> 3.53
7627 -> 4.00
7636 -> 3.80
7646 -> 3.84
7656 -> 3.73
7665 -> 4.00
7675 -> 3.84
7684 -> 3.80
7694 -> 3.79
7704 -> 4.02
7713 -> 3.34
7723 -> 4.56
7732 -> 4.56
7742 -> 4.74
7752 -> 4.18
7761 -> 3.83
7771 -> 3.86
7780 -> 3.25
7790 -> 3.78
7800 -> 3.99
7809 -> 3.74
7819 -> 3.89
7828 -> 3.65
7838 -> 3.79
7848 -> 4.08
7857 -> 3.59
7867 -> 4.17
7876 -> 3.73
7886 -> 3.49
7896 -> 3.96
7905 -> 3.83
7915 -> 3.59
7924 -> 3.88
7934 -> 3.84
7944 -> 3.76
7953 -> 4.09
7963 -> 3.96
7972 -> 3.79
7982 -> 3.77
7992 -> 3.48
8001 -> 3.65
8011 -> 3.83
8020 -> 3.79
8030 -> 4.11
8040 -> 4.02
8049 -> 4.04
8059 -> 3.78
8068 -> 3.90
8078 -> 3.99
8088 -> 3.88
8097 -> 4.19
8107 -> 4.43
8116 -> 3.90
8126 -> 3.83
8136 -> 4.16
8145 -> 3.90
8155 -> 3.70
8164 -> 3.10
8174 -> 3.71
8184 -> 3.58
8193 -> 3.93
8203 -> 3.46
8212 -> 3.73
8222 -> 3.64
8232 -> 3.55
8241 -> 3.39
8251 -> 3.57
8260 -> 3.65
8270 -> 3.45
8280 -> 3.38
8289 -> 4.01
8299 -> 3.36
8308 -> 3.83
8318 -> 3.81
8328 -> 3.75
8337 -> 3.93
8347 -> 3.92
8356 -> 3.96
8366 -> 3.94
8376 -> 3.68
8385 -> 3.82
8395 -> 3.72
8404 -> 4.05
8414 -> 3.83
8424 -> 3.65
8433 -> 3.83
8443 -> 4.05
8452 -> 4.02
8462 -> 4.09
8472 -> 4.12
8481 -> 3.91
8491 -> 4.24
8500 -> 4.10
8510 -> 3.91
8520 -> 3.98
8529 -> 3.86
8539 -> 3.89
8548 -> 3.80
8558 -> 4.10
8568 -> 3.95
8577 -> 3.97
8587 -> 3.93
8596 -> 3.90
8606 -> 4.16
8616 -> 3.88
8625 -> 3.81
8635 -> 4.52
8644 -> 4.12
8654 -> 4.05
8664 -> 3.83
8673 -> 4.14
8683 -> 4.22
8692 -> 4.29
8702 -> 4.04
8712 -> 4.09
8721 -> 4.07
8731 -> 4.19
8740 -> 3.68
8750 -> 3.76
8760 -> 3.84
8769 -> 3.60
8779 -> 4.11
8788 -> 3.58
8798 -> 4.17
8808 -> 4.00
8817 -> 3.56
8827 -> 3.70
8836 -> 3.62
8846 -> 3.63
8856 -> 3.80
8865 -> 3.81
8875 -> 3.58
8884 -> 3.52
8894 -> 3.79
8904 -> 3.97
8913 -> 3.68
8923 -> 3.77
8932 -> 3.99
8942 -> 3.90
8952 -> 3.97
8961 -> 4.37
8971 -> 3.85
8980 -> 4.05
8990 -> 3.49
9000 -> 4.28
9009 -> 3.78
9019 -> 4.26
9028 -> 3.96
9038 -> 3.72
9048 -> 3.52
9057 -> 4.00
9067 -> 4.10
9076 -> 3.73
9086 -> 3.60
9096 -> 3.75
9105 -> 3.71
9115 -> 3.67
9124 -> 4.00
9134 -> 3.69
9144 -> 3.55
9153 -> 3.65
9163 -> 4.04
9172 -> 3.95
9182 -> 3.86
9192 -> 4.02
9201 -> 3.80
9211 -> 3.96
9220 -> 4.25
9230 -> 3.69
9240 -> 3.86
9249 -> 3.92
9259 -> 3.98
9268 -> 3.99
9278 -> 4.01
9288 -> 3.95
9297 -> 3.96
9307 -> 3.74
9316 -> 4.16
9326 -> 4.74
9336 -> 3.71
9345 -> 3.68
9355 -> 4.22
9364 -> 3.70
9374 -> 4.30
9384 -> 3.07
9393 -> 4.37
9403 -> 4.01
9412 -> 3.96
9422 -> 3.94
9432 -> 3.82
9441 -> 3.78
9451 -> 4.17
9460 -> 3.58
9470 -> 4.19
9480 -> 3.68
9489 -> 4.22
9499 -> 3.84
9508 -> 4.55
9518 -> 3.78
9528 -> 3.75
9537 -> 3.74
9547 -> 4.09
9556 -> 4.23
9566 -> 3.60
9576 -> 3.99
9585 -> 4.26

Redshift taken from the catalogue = 0.15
